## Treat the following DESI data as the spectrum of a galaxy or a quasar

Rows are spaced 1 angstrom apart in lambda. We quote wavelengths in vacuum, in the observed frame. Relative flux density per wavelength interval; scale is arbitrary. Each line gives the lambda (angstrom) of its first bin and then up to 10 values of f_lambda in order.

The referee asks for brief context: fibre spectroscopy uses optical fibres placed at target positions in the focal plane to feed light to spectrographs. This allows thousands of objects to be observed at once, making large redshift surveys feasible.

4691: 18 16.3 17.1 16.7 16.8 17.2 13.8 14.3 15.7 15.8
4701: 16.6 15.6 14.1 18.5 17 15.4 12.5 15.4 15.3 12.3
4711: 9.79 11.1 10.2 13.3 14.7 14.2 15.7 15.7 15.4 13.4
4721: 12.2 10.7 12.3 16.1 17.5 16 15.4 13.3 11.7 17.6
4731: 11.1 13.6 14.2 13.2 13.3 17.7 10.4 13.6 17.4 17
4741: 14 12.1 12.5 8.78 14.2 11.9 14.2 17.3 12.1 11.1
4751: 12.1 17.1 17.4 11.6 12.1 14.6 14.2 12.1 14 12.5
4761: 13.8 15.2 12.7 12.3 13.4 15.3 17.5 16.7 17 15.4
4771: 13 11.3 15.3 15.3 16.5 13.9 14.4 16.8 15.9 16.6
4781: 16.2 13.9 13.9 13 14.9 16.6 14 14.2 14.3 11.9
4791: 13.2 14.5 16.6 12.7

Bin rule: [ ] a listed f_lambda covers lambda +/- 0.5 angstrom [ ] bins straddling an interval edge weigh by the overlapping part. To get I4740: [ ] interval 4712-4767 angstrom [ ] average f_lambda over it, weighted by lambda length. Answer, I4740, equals 13.8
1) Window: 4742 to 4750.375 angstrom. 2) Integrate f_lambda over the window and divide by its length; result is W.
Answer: 12.7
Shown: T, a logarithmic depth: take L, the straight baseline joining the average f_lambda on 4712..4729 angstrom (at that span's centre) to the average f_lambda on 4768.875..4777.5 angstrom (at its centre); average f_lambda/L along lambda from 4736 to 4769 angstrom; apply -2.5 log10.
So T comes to 0.03 mag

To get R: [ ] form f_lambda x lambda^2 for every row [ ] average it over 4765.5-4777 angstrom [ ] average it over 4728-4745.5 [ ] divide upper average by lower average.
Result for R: 1.13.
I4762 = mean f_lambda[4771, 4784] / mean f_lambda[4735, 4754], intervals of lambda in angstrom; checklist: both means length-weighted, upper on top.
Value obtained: 1.07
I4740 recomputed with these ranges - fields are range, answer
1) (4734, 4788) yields 14.3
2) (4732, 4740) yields 14.4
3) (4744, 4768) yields 13.8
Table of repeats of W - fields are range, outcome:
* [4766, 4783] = 15.3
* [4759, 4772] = 14.4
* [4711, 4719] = 13.4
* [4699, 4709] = 15.6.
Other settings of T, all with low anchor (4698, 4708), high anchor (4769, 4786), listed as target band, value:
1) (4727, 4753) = 0.11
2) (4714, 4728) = 0.07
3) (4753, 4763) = 0.12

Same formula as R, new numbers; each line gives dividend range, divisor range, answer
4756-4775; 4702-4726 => 1.04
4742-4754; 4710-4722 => 1.04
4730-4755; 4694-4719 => 0.95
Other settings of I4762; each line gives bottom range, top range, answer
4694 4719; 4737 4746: 0.91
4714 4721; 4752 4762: 0.95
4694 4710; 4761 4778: 0.95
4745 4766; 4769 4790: 1.08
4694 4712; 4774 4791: 0.99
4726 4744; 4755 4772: 1.02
